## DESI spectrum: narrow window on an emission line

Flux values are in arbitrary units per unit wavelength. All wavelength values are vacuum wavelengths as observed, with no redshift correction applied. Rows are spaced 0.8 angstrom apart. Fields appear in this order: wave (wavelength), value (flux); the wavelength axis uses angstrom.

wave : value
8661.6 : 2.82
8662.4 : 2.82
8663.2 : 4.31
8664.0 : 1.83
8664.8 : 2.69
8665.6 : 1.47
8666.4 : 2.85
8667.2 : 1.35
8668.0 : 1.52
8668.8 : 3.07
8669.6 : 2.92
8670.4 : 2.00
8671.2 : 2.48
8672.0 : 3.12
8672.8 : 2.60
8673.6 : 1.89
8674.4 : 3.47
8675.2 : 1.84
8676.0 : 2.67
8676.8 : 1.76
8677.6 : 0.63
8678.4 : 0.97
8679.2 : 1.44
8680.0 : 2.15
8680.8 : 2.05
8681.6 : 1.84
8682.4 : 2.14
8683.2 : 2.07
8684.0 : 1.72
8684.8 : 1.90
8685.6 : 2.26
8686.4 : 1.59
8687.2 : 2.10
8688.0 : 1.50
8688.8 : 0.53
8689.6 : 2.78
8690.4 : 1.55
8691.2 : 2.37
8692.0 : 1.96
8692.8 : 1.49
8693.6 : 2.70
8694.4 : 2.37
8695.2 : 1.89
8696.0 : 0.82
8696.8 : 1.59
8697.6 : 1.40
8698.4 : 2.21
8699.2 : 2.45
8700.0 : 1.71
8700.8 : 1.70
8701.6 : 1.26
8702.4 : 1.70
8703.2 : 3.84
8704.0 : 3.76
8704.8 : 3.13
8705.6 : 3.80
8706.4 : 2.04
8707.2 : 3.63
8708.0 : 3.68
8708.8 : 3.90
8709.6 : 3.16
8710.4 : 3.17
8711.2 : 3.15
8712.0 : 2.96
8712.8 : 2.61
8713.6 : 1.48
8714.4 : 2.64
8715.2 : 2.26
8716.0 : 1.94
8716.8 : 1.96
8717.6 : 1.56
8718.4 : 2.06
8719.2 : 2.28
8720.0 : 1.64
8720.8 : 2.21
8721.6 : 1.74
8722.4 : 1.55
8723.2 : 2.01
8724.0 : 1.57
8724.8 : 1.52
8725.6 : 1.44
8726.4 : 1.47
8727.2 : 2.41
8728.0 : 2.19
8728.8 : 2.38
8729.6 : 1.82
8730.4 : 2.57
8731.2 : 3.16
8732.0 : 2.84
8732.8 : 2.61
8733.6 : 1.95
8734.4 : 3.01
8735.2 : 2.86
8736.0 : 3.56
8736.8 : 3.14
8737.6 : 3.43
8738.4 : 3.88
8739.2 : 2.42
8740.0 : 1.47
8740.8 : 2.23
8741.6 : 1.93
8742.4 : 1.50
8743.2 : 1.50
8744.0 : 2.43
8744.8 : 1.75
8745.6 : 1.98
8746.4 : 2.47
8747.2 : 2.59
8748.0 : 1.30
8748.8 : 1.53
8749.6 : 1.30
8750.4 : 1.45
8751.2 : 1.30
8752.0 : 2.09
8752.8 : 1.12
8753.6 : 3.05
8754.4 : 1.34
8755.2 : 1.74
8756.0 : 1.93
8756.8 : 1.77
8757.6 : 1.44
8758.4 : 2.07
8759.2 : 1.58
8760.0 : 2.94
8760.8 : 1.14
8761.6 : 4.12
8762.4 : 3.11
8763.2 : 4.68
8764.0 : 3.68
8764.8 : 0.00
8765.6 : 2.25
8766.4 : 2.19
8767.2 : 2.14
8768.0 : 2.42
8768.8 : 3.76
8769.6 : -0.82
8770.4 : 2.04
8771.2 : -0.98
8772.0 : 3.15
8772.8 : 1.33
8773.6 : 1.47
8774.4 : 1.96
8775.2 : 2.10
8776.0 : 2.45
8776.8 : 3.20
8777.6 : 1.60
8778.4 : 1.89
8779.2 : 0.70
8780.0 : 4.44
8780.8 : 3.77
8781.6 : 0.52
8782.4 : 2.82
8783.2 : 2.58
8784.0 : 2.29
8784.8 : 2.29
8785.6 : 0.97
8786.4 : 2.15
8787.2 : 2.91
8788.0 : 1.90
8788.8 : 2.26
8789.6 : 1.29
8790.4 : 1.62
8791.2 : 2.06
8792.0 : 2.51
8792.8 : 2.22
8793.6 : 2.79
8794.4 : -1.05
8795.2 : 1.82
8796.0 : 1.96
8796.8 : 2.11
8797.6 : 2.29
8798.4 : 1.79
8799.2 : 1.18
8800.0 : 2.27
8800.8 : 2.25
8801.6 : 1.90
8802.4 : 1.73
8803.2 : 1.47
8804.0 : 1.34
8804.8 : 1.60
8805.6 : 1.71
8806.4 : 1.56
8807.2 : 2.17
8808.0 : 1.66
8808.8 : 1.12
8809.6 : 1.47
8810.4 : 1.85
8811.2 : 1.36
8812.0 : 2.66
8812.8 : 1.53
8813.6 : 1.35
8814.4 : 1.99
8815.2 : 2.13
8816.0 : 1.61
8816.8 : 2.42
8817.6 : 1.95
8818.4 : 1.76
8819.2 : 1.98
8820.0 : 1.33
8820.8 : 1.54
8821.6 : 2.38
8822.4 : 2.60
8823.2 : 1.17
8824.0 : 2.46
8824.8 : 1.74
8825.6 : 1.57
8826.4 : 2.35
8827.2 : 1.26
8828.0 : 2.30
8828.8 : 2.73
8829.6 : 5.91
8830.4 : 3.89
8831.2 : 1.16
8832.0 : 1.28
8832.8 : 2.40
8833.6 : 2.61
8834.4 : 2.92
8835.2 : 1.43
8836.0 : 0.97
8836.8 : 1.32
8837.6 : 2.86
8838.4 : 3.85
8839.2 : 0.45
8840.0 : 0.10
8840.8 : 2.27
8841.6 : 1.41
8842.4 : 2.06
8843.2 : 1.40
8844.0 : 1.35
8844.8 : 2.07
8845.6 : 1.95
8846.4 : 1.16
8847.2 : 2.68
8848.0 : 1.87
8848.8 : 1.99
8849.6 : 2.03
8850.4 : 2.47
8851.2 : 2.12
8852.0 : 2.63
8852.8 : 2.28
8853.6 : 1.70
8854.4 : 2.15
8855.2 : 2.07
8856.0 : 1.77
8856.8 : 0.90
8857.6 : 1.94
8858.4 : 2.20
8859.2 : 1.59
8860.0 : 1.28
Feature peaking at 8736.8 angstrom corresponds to [N II]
